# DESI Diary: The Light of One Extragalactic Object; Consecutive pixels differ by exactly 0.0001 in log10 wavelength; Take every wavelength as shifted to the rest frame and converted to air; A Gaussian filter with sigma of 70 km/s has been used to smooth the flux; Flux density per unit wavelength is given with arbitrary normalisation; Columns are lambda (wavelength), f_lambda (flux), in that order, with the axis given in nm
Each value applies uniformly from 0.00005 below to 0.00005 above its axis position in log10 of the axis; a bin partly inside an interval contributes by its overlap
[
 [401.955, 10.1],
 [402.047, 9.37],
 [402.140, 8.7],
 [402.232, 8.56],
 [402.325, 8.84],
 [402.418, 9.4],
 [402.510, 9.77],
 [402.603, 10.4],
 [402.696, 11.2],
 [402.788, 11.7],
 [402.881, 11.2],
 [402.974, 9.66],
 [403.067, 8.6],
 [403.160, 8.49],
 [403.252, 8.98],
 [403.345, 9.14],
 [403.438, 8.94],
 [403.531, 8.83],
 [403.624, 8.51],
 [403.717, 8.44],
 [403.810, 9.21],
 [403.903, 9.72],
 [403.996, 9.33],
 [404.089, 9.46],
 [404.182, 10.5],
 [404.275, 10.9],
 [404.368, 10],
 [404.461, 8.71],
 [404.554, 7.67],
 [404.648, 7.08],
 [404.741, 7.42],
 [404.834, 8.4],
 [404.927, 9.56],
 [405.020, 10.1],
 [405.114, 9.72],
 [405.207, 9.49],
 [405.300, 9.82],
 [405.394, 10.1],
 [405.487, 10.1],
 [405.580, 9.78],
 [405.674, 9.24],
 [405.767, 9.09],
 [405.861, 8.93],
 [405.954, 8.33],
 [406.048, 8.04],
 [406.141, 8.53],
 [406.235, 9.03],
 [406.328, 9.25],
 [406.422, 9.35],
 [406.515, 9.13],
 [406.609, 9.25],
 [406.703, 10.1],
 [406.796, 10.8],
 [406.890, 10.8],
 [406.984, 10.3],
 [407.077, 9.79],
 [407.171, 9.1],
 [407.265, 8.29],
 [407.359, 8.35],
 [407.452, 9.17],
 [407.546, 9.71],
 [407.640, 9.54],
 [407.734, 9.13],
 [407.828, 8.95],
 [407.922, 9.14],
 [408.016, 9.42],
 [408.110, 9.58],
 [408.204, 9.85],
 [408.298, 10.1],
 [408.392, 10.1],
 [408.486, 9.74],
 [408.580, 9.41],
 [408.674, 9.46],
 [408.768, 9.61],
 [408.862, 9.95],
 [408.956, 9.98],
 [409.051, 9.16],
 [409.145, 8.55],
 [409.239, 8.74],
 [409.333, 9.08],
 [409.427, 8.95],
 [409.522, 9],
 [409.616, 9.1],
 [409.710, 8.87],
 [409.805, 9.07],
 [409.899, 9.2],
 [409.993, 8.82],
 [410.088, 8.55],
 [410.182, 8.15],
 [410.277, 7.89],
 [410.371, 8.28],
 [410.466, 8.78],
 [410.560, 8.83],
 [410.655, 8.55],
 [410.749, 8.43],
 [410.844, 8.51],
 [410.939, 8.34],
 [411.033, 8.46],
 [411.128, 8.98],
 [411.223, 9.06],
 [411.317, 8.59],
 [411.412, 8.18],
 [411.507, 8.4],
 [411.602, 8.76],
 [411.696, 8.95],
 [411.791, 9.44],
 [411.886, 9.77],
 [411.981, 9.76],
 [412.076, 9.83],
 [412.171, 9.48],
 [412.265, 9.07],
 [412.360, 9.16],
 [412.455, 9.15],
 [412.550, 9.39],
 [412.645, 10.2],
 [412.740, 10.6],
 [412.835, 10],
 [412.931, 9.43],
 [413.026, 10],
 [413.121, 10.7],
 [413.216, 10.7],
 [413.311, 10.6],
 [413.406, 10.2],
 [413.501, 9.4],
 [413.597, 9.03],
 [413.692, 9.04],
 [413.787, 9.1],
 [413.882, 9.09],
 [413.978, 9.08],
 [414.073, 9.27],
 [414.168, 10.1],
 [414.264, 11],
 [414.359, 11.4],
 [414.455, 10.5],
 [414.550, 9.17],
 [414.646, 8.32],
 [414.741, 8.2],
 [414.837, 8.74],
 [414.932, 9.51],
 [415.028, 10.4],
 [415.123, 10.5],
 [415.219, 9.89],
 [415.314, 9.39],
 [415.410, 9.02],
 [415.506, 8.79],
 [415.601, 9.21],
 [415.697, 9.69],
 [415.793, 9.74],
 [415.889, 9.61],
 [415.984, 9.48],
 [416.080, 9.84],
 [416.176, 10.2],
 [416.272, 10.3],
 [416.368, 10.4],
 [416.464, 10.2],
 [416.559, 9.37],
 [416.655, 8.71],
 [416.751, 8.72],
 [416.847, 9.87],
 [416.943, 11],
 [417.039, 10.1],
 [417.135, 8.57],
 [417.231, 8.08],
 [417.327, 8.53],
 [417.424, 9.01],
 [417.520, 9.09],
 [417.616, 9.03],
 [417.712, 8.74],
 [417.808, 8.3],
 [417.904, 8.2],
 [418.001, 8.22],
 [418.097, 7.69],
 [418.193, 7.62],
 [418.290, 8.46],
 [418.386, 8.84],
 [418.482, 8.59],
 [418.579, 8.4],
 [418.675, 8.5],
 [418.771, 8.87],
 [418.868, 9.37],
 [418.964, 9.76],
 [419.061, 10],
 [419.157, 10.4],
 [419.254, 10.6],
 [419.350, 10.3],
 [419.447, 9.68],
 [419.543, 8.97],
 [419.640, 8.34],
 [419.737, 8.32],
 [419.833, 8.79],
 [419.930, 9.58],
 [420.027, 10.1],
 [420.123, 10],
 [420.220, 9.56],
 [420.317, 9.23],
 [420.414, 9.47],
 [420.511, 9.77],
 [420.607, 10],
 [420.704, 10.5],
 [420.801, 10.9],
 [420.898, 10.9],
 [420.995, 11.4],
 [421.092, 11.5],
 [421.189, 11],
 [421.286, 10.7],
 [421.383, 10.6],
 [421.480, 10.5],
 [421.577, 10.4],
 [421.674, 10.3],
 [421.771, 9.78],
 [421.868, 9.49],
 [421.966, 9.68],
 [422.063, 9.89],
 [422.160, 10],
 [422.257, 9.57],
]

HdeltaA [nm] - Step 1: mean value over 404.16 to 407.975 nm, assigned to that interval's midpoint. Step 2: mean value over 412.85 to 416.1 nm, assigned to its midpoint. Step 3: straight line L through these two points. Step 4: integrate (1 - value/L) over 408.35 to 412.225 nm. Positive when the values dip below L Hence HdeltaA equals 0.19 nm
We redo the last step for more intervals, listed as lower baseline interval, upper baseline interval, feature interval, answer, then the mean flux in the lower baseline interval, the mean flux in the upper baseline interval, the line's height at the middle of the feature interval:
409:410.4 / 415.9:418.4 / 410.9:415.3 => -0.284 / 8.77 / 9.11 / 8.92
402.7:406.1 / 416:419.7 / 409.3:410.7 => 0.076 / 9.28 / 9.18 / 9.24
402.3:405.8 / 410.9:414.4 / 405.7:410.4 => 0.119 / 9.41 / 9.51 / 9.46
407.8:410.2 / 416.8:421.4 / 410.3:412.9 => 0.069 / 9.27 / 9.44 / 9.31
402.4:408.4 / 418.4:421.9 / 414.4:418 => 0.137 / 9.39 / 9.84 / 9.72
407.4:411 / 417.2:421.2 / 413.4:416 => -0.082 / 9.09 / 9.34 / 9.23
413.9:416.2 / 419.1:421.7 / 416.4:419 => 0.250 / 9.61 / 10.1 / 9.84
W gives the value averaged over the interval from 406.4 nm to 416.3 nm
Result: 9.38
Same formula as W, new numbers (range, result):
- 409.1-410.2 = 8.86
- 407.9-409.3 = 9.52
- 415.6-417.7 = 9.48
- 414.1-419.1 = 9.29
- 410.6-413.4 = 9.34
